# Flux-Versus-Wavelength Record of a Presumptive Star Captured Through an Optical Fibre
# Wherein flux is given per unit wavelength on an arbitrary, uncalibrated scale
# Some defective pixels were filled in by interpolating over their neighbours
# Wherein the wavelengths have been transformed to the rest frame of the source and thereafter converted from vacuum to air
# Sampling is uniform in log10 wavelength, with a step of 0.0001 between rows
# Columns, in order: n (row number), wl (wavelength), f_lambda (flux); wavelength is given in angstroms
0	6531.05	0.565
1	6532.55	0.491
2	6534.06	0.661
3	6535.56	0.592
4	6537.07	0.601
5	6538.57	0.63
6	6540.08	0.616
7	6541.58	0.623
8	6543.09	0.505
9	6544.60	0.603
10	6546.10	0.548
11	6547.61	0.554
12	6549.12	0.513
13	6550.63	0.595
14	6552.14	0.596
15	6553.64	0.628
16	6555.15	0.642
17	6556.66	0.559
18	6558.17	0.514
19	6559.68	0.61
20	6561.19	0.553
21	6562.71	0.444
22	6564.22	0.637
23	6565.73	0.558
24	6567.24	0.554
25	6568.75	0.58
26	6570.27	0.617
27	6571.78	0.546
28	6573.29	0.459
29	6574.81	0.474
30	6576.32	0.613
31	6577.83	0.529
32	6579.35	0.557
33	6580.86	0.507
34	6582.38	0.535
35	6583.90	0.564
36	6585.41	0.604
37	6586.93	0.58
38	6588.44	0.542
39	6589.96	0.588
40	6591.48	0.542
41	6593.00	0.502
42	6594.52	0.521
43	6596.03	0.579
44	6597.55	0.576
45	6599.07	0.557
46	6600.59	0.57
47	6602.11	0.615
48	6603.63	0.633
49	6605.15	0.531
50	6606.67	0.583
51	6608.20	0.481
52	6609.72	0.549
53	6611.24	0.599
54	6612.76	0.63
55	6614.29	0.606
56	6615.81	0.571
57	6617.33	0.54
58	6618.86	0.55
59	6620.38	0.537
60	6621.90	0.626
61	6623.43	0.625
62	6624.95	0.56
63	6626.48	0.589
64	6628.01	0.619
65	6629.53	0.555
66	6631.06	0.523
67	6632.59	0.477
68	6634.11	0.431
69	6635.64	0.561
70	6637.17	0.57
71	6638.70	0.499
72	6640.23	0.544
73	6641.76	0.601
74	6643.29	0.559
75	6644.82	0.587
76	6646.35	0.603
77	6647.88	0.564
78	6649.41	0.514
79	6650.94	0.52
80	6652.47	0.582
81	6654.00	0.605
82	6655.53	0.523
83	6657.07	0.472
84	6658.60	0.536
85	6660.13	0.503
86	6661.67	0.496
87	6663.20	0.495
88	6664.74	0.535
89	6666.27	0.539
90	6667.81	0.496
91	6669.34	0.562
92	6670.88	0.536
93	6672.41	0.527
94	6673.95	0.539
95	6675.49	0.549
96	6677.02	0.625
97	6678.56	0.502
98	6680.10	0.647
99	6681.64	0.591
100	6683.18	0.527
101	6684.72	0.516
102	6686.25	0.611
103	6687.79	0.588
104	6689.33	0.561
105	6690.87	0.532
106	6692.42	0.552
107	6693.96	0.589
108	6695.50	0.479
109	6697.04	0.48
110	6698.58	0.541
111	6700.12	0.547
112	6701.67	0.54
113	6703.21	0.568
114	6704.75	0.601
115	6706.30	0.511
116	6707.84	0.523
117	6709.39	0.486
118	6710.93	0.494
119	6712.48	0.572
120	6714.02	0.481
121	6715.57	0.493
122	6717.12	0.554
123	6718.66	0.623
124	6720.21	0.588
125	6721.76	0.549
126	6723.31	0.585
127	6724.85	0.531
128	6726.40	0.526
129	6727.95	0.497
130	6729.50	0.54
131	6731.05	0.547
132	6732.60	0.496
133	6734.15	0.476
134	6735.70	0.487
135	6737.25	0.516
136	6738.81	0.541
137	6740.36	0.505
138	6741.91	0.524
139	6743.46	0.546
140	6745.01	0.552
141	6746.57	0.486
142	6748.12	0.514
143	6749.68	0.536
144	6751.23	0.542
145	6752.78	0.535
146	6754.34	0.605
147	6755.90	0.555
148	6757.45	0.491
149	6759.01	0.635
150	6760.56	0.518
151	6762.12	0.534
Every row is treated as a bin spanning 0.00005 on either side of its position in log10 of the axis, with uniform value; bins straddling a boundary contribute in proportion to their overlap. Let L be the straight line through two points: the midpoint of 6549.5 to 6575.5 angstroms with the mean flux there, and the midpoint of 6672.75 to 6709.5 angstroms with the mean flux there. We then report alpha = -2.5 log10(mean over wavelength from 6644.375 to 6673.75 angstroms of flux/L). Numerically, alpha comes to 0.04 mag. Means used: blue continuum 0.562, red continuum 0.551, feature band 0.536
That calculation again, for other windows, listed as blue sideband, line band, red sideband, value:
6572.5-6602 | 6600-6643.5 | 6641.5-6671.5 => -0.04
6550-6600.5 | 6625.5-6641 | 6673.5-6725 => 0.04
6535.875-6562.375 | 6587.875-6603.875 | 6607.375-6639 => 0.00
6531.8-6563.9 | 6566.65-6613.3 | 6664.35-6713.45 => 0.02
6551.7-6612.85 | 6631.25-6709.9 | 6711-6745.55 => 0.00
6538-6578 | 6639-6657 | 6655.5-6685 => -0.03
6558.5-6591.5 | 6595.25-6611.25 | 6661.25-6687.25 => -0.03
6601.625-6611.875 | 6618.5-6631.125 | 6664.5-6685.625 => -0.03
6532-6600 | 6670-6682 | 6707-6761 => -0.04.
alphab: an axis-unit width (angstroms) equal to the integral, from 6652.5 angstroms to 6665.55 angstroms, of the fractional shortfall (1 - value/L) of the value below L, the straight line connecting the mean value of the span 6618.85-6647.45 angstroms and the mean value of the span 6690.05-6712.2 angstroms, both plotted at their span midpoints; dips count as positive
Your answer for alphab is 0.59 angstroms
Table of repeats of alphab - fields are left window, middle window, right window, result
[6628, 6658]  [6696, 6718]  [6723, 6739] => -0.1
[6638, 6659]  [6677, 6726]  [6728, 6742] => -1.9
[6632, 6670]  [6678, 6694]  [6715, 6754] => -0.9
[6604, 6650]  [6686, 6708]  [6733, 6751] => -0.6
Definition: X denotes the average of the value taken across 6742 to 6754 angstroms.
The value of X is 0.533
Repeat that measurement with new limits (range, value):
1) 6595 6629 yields 0.578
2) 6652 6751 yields 0.537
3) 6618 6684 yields 0.549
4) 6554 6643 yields 0.559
